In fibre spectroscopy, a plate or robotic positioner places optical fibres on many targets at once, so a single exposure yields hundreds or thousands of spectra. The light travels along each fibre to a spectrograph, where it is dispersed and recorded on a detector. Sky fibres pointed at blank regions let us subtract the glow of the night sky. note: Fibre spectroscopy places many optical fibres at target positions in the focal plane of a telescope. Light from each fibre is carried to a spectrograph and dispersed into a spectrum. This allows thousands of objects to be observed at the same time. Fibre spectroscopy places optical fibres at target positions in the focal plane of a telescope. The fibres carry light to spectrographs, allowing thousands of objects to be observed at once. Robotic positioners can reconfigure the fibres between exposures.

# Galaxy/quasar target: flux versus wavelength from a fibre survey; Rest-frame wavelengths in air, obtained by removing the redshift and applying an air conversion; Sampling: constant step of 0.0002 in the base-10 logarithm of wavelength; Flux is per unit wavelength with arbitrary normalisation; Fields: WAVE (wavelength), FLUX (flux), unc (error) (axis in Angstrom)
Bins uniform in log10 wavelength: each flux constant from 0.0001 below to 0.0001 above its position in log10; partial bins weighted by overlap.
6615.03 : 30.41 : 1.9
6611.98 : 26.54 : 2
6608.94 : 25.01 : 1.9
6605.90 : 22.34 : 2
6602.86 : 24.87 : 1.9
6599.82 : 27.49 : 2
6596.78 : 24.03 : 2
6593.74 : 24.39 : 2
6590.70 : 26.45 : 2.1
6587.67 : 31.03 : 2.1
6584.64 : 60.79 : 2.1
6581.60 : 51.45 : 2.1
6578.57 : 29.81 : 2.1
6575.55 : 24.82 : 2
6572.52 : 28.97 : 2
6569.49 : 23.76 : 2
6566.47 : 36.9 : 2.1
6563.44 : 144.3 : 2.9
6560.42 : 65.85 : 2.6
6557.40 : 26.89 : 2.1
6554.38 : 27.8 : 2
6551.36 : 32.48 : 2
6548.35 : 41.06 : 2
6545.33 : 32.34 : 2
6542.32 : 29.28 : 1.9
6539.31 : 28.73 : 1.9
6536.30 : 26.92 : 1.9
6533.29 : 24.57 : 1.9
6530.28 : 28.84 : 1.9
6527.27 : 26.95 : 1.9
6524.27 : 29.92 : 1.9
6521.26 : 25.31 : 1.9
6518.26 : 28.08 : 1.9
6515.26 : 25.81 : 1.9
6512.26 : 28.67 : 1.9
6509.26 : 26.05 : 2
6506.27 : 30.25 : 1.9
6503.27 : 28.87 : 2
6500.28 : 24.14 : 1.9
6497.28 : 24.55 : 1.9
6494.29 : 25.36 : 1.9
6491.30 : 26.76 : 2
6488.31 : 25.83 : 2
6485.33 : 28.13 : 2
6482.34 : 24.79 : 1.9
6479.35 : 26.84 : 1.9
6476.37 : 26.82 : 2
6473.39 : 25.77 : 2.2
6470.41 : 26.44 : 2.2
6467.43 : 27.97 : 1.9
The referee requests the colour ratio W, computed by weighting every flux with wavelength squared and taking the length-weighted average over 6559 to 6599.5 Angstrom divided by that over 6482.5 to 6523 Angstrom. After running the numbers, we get 1.66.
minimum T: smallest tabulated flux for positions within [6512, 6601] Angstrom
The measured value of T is 23.76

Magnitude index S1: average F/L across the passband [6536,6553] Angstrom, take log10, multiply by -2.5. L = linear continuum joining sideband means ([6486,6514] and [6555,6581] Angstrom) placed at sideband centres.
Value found 0.24 mag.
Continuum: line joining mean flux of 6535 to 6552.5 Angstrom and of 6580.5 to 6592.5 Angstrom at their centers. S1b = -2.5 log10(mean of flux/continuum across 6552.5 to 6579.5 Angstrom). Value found -0.238 mag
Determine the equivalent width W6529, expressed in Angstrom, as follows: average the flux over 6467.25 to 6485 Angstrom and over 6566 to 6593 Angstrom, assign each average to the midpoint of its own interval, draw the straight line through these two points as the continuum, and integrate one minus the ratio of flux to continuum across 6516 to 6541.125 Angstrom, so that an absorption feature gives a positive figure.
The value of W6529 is 2.58 Angstrom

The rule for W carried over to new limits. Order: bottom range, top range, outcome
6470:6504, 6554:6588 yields 1.85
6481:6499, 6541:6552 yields 1.34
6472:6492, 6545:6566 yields 2.07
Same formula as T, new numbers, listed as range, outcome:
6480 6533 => 24.14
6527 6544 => 24.57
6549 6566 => 26.89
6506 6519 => 25.81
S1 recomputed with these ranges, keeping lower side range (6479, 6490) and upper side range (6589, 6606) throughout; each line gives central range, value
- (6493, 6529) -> -0.038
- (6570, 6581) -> -0.160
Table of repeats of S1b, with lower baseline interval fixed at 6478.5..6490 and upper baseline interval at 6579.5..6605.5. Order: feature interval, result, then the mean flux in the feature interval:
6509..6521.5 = 0.052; 27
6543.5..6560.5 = -0.150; 35.2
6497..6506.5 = 0.028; 26.8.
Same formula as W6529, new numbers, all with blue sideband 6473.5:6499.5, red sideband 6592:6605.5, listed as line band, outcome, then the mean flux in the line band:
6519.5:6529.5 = -0.7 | 27.5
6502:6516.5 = -1.2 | 28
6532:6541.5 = -0.5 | 27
